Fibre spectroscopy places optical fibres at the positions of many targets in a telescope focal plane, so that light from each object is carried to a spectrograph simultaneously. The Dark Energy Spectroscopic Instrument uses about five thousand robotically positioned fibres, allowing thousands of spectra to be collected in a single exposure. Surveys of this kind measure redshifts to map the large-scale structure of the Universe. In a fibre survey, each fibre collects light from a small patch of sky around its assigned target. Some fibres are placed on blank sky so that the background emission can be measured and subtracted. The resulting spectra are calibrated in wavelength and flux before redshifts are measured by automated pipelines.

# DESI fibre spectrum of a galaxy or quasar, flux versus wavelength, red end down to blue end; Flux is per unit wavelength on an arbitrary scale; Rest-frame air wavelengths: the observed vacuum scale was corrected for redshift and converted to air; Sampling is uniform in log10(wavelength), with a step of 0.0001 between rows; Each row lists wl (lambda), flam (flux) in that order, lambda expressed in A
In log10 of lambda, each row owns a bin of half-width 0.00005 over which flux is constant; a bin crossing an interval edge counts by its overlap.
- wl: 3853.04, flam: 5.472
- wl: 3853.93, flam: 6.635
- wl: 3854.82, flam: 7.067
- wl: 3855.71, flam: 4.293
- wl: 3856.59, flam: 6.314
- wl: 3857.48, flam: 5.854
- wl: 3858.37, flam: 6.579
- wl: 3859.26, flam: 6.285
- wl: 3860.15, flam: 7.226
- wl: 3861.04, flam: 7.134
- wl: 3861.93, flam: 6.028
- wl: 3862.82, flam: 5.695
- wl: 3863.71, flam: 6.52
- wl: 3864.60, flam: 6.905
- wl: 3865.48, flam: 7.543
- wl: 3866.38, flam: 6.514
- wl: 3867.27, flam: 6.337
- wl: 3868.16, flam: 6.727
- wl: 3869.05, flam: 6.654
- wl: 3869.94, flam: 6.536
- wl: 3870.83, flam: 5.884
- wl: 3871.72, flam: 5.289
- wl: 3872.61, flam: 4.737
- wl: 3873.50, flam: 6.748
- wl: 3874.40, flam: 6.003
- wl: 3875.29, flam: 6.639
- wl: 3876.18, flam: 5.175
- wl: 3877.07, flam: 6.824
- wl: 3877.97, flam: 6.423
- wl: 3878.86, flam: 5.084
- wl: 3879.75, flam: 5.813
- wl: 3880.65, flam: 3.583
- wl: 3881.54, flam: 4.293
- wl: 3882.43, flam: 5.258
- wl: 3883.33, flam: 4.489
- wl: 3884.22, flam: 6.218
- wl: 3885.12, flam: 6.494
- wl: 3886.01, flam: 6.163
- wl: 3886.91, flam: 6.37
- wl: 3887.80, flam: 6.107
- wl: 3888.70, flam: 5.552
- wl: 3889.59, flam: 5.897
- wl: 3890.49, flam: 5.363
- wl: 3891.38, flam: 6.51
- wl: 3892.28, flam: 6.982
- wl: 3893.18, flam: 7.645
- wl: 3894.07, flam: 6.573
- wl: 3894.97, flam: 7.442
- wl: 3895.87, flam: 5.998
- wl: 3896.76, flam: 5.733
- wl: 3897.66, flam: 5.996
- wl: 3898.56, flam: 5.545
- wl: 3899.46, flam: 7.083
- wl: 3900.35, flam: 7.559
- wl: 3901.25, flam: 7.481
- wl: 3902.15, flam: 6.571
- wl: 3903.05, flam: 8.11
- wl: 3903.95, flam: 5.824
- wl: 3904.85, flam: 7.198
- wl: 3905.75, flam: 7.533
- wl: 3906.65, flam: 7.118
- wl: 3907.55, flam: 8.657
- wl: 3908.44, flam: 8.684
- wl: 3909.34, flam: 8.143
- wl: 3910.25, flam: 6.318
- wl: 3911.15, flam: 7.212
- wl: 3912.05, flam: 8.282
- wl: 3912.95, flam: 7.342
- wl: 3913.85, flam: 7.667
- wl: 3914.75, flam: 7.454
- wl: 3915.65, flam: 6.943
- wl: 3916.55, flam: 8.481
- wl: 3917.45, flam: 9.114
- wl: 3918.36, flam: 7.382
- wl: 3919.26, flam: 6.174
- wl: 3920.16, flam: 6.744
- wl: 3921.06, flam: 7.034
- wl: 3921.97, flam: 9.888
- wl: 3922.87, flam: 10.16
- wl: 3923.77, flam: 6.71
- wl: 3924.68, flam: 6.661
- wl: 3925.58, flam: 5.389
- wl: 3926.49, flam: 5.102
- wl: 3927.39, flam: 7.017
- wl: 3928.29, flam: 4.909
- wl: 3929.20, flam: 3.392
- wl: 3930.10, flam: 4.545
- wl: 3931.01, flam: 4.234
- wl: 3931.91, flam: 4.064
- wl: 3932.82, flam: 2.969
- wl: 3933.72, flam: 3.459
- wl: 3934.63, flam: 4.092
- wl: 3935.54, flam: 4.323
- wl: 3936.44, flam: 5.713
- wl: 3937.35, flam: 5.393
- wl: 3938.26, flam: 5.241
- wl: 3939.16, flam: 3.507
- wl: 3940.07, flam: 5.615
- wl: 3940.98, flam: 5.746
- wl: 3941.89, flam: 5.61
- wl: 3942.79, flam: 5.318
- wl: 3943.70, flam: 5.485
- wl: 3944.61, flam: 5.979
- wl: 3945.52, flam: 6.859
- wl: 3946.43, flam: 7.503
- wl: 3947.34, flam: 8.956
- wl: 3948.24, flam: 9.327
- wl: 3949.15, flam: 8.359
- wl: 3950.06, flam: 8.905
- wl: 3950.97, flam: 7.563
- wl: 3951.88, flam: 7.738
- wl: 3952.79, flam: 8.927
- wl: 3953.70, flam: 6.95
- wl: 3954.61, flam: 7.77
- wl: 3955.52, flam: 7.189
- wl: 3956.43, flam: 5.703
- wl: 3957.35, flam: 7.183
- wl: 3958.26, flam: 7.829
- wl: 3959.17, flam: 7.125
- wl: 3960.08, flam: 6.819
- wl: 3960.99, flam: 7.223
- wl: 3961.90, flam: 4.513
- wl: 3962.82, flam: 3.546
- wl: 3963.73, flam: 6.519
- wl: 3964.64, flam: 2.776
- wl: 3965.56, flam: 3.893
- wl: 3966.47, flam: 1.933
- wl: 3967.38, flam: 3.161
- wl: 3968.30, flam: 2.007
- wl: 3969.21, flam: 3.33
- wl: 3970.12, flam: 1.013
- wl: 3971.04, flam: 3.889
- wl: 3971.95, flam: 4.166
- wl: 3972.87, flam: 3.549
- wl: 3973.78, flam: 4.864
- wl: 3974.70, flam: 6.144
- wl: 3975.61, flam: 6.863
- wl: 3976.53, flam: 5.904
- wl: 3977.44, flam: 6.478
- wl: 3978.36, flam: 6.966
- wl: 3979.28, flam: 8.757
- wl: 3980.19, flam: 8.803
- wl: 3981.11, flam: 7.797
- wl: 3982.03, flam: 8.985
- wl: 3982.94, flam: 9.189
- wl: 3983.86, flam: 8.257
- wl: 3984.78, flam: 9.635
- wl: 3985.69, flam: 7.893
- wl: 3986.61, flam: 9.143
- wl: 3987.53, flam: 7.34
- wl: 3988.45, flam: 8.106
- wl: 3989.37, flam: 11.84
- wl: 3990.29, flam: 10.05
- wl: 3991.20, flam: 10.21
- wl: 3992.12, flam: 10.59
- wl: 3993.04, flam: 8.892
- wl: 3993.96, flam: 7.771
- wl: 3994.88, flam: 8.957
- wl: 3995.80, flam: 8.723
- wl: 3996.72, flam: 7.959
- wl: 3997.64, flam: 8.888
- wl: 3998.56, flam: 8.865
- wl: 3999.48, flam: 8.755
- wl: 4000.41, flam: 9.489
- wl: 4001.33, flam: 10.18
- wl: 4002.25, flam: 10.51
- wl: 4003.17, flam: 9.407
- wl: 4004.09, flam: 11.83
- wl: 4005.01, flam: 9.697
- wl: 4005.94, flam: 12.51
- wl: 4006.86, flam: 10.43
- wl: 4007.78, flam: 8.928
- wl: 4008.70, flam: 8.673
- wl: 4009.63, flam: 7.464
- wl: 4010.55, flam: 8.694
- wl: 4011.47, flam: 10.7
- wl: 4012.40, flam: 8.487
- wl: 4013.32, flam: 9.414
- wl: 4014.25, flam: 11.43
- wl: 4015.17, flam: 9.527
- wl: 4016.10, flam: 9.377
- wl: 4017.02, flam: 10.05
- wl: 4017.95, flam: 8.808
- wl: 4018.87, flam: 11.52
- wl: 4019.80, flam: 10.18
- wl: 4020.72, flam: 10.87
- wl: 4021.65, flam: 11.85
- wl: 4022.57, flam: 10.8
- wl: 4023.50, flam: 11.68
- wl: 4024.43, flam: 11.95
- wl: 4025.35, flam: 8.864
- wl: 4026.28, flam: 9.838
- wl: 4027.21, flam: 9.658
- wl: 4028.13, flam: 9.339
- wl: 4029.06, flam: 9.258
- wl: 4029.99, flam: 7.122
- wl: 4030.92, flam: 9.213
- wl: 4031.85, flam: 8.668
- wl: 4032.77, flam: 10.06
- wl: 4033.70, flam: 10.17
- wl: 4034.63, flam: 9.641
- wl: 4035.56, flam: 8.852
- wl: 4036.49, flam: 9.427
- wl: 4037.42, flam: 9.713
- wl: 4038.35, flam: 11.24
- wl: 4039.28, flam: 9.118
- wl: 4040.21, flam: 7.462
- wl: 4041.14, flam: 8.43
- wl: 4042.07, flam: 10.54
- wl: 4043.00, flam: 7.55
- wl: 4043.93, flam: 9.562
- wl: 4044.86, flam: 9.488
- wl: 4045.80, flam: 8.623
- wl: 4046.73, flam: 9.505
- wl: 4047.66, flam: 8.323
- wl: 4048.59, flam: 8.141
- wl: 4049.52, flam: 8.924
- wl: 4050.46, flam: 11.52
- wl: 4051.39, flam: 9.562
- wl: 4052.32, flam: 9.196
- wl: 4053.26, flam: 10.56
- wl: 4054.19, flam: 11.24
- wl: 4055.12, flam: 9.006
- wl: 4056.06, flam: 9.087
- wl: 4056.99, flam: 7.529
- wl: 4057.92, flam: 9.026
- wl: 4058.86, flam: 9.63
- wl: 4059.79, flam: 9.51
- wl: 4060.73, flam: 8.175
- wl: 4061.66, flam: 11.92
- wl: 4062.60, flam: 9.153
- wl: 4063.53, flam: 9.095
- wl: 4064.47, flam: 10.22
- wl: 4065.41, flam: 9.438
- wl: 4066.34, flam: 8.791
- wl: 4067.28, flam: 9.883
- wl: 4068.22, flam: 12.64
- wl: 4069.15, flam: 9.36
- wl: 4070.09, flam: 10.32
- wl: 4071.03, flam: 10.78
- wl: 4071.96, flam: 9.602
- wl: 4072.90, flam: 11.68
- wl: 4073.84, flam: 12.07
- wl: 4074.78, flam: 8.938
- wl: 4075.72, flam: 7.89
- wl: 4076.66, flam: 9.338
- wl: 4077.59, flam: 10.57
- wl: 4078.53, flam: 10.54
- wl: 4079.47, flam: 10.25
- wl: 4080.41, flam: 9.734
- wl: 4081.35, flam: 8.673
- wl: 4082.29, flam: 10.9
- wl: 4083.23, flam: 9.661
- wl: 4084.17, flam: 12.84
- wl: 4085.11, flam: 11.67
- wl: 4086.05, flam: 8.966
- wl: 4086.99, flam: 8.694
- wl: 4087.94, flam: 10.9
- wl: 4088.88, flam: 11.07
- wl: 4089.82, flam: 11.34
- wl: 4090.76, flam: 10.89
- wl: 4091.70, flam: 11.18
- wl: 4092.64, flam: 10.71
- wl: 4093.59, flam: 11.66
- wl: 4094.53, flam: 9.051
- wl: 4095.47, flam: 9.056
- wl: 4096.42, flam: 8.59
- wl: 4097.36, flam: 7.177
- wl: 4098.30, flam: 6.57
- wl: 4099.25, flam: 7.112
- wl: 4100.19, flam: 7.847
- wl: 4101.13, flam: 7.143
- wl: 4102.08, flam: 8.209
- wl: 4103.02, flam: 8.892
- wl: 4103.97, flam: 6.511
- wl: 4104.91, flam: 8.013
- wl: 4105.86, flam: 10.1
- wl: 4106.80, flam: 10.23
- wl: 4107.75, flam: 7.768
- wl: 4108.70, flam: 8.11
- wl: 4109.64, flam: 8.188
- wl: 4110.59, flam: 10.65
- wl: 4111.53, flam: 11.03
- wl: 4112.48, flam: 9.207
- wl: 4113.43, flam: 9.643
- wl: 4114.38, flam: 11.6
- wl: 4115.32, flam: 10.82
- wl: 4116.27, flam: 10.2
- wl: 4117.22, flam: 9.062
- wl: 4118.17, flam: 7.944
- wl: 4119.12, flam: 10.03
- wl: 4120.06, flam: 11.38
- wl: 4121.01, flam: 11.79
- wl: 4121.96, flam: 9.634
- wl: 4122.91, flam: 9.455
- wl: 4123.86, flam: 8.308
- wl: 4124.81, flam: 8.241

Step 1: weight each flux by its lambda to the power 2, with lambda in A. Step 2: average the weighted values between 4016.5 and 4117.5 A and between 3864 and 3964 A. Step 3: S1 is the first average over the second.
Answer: 1.6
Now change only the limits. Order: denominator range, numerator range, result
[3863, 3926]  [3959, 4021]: 1.24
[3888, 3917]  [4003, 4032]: 1.49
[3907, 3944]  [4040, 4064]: 1.58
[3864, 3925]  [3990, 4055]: 1.53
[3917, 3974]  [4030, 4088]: 1.77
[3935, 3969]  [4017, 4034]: 1.72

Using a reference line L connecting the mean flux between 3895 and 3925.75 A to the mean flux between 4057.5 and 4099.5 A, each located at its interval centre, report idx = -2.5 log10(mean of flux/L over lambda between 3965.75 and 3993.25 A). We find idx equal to 0.23 mag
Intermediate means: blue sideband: 7.32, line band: 6.82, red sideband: 9.91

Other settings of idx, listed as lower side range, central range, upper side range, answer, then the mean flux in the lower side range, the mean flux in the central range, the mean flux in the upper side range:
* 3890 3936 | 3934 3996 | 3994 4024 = 0.252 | 6.6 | 6.64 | 9.81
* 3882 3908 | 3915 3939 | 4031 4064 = 0.192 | 6.54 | 5.95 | 9.36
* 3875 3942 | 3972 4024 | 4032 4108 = -0.119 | 6.27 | 9.05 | 9.54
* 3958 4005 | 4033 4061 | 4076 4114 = -0.096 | 7.23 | 9.3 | 9.46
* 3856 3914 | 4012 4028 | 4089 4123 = -0.236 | 6.46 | 10.2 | 9.37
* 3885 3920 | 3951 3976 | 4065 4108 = 0.423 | 7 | 5.31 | 9.64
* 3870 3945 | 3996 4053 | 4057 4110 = -0.143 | 6.21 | 9.6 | 9.56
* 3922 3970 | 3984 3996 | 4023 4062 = -0.225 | 5.78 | 9.15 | 9.43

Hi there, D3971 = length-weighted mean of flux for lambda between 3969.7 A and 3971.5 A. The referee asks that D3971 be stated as 2.49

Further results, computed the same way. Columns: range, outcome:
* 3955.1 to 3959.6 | 7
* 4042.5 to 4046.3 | 8.82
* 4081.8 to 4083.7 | 10.3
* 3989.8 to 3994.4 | 9.54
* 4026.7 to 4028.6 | 9.52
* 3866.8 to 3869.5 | 6.58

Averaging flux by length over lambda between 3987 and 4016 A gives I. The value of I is 9.49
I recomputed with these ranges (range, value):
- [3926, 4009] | 6.91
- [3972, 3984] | 6.99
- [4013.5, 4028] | 10.4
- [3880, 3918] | 6.74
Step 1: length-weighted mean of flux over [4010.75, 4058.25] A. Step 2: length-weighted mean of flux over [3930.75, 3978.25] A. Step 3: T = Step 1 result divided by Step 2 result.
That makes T 1.7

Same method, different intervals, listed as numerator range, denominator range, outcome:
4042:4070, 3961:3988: 1.64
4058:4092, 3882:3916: 1.50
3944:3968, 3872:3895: 1.10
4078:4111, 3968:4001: 1.25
